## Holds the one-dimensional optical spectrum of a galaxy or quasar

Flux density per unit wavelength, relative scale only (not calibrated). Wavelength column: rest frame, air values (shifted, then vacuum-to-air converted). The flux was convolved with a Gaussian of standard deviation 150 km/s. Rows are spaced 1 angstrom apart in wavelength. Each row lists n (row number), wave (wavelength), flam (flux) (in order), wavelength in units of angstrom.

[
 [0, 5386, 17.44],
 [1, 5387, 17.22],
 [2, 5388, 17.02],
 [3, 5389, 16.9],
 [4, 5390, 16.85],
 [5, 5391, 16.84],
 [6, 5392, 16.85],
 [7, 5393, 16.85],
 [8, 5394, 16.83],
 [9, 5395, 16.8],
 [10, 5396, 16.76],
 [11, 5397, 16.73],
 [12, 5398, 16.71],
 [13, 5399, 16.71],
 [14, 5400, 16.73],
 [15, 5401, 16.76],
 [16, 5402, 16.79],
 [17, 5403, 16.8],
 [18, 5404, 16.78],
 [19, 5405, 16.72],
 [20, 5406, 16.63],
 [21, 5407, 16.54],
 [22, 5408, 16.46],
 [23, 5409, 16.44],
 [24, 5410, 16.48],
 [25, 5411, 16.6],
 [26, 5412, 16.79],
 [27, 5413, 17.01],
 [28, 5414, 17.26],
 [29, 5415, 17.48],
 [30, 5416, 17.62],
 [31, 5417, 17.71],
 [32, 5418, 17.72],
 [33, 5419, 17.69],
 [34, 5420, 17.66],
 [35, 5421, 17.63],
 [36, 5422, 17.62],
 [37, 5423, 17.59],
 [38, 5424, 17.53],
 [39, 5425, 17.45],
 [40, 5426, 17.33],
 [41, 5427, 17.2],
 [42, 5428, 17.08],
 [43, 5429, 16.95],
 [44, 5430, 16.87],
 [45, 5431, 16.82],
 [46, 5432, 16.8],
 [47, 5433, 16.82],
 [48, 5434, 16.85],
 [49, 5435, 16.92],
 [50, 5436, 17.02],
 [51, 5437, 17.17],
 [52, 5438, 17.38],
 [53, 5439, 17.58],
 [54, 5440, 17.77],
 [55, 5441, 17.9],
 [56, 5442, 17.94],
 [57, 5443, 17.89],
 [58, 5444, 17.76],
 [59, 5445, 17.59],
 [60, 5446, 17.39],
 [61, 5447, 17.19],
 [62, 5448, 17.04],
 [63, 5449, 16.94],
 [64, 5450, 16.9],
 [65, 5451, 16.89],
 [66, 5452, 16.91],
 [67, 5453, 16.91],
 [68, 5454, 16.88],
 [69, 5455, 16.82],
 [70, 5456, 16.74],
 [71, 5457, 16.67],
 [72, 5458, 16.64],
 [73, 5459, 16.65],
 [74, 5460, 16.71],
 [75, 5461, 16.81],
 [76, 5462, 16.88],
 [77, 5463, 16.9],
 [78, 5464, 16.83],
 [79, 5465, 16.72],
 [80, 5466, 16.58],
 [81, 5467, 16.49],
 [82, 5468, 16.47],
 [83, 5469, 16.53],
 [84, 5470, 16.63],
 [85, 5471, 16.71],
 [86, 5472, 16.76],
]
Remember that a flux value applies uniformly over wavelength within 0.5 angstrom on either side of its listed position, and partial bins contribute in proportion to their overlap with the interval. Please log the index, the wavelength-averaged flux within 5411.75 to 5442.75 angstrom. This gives 17.3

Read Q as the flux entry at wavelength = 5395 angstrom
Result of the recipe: 16.8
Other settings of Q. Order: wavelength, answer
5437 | 17.17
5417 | 17.71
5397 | 16.73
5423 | 17.59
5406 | 16.63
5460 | 16.71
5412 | 16.79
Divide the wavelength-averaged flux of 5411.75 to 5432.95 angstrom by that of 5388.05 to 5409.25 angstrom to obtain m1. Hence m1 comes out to 1.0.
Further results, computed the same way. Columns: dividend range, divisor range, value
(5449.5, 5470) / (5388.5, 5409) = 1.00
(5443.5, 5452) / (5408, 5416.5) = 1.02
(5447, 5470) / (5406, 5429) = 0.98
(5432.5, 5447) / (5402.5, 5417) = 1.03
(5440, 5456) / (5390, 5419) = 1.02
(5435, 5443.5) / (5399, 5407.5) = 1.05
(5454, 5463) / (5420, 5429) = 0.96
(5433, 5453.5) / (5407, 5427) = 1.00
